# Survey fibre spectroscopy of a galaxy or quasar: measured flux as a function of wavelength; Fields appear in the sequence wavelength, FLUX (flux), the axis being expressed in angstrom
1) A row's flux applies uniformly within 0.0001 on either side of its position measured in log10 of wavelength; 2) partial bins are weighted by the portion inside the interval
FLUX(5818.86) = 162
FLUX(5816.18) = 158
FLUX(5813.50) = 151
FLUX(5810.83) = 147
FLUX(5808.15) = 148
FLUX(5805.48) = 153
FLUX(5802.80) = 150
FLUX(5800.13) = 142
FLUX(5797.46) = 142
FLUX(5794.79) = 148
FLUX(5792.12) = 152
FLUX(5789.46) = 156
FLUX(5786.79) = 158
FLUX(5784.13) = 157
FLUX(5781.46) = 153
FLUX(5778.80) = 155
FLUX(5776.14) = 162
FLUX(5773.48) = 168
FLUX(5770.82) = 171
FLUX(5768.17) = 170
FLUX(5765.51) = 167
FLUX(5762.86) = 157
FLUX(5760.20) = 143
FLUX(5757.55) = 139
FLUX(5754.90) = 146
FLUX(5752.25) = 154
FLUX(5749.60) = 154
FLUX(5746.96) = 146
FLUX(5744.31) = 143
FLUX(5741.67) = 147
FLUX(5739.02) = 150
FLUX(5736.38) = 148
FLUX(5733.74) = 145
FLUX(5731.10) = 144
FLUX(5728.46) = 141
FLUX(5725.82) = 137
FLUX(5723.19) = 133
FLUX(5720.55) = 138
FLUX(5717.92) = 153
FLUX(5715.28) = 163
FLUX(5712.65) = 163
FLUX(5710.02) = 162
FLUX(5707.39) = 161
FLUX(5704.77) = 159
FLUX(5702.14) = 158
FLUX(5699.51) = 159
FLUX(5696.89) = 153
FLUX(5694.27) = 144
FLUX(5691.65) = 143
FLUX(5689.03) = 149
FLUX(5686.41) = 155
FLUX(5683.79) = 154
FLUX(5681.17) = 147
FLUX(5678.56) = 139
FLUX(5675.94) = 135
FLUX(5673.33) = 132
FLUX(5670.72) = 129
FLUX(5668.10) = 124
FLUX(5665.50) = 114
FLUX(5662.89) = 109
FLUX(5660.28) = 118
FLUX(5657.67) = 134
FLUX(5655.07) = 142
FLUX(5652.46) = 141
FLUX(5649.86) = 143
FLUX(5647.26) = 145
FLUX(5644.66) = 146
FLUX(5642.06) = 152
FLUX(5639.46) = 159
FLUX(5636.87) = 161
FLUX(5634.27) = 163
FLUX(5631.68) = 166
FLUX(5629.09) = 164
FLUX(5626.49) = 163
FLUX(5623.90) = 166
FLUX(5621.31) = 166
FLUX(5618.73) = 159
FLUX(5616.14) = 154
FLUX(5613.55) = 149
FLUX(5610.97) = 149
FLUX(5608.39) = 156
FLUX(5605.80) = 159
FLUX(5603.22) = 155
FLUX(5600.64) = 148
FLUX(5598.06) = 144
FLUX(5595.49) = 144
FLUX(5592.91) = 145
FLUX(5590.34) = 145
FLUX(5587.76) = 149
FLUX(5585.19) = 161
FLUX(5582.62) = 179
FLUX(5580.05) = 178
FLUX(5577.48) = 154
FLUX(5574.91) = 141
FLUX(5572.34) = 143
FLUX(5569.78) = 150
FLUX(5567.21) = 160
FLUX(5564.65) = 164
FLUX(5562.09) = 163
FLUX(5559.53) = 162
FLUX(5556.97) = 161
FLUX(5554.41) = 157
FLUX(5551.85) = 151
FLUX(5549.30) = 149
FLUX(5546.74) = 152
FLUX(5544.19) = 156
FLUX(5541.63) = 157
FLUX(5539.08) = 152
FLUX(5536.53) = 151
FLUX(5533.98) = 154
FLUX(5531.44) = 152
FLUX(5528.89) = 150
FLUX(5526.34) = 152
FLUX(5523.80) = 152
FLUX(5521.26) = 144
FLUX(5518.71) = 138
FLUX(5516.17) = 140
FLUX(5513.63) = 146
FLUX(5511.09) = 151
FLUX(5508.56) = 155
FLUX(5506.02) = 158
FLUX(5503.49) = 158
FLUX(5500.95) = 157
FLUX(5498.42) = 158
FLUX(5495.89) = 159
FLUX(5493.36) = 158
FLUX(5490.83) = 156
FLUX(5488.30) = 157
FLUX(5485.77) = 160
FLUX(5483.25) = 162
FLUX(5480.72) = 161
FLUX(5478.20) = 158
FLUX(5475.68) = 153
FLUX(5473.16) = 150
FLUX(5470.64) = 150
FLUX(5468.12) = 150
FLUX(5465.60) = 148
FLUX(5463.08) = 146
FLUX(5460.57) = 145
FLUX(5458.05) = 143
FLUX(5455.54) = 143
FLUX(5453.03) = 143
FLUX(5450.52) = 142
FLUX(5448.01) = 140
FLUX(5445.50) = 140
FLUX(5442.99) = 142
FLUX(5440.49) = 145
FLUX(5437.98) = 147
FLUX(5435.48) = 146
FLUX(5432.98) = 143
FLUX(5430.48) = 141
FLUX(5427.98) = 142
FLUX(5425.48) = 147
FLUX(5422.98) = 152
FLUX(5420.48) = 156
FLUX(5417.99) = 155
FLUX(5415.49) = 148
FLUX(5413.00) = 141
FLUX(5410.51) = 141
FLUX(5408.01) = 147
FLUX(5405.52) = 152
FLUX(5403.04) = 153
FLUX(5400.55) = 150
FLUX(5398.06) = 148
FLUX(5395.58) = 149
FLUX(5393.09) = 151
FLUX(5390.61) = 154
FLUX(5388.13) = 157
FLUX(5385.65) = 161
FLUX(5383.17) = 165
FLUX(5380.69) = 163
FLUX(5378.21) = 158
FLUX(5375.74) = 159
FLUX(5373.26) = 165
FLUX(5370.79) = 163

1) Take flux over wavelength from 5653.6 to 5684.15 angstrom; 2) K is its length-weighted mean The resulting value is 131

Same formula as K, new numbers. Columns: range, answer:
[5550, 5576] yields 155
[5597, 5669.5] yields 148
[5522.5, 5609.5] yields 154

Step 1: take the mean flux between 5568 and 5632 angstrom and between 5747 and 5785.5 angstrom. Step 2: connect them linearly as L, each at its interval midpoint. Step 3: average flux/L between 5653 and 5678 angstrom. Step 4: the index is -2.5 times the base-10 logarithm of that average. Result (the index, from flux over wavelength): 0.22 mag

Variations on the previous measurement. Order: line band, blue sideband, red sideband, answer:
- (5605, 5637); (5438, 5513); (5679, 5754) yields -0.064 mag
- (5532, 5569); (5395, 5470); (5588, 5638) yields -0.028 mag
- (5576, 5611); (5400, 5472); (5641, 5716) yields -0.074 mag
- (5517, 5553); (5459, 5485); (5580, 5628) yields 0.024 mag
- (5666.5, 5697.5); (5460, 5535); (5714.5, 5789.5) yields 0.076 mag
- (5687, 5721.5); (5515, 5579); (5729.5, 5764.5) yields -0.042 mag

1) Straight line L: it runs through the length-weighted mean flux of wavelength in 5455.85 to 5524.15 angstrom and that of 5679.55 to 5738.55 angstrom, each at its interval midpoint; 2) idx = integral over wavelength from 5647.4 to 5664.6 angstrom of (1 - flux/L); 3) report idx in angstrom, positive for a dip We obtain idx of 2.2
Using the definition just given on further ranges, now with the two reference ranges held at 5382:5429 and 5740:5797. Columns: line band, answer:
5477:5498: -1.0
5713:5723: 0.2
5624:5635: -0.8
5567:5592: -0.5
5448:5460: 0.7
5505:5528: 0.6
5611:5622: -0.2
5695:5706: -0.2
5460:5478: 0.2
